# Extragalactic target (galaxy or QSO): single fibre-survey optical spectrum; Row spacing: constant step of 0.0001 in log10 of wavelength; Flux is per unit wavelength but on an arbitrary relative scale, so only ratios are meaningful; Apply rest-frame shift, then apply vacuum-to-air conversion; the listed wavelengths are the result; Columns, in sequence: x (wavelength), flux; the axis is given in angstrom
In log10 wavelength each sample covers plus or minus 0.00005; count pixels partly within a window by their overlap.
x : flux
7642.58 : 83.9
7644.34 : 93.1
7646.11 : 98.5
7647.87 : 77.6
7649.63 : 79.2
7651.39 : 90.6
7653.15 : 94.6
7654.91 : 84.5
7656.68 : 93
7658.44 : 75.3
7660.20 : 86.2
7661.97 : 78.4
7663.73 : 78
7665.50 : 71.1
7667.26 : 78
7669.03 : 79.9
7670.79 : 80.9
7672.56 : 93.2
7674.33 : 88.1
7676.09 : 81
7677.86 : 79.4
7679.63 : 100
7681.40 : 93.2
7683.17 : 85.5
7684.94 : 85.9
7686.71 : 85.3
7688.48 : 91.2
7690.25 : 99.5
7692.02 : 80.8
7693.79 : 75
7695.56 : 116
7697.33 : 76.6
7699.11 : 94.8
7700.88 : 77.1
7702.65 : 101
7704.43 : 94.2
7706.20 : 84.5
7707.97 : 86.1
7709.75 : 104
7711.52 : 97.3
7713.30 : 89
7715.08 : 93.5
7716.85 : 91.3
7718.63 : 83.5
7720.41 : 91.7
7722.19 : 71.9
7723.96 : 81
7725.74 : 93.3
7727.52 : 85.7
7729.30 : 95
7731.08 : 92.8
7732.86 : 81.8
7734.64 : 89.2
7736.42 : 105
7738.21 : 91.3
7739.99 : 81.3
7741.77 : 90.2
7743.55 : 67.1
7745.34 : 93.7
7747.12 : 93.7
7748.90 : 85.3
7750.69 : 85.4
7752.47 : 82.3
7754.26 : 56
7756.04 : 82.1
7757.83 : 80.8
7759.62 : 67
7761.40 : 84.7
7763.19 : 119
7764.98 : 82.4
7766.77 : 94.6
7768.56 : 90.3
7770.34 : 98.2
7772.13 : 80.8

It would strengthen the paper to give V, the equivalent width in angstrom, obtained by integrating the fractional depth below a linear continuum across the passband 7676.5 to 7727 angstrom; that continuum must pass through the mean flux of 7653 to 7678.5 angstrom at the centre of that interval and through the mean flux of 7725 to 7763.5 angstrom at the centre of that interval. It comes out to -3.1 angstrom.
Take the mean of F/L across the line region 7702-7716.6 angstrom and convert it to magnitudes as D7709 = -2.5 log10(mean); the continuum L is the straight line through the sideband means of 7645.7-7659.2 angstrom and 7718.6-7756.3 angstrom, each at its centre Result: -0.09 mag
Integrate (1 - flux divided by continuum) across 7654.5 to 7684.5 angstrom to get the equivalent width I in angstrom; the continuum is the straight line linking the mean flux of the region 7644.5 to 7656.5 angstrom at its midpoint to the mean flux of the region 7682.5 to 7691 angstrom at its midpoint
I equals 1.7 angstrom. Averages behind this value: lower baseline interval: 88.1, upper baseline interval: 89.4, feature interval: 83.9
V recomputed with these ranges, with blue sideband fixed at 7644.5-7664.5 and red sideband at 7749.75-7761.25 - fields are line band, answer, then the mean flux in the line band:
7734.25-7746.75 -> -1.75 angstrom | 88.4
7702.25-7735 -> -4.15 angstrom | 89.7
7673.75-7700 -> -2.04 angstrom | 88.8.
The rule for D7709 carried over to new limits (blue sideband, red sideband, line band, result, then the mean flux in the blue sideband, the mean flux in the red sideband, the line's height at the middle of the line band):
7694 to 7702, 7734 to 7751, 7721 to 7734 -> 0.034 mag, 90.1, 88.3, 88.9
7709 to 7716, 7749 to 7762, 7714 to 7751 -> -0.011 mag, 95.8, 77.2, 87.2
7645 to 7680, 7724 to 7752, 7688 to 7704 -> -0.052 mag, 84.2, 88.4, 86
